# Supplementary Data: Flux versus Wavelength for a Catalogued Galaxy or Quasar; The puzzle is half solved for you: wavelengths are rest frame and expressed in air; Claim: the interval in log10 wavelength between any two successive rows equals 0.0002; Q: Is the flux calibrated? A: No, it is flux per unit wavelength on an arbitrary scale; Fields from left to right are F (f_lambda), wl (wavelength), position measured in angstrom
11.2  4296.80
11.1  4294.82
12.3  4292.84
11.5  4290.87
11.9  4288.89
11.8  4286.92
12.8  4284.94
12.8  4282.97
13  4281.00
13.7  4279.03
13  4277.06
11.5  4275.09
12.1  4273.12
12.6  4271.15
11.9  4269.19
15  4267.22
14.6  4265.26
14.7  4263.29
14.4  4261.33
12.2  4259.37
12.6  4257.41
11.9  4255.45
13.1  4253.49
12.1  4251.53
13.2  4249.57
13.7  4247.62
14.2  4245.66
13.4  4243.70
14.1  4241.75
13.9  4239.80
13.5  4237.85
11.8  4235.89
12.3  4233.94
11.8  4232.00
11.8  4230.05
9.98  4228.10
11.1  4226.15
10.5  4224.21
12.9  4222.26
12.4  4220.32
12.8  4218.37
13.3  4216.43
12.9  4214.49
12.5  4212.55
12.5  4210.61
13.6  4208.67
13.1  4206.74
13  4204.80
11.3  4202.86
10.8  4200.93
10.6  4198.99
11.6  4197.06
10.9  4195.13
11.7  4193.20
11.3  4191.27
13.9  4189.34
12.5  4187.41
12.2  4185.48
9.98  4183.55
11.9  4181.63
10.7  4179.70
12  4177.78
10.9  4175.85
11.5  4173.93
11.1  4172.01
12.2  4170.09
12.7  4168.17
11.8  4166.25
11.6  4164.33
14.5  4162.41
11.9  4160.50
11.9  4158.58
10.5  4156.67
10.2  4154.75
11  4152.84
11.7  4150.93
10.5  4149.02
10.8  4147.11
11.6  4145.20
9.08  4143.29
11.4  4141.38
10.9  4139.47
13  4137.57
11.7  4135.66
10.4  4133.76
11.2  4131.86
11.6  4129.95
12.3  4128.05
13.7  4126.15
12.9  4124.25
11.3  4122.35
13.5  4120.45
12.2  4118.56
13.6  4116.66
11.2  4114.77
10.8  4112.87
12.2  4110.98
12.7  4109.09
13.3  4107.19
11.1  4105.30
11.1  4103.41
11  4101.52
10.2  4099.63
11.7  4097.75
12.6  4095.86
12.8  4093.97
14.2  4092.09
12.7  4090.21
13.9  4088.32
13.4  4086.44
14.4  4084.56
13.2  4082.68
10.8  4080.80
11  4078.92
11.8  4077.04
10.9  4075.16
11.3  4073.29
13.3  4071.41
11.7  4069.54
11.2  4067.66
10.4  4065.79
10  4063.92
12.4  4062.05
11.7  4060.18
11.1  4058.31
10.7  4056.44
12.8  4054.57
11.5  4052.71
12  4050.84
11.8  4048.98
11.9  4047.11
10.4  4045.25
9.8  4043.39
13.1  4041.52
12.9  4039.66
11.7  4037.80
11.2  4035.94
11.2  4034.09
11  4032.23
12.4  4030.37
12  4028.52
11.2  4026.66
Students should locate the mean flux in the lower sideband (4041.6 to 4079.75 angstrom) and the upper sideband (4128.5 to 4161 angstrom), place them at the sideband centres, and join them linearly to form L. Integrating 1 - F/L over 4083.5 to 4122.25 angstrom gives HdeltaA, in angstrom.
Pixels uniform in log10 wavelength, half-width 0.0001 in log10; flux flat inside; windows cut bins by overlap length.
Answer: -3.9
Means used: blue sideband 11.4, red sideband 11.1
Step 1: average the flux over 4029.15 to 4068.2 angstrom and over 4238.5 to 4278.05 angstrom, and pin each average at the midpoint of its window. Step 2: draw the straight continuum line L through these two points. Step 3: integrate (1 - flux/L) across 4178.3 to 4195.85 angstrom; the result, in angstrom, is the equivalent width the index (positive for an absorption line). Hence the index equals 1.3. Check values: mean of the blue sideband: 11.5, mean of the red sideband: 13.2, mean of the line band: 11.7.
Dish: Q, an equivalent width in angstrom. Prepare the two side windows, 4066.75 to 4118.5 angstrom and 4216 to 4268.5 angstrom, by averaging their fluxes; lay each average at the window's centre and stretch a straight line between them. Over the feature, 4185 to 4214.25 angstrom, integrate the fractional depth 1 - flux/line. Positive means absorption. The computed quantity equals 1.24 angstrom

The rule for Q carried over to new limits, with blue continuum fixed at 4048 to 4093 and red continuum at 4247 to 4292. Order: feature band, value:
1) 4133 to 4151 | 1.80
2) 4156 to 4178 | 0.93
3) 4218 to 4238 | 1.39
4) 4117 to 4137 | 0.18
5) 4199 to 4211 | 0.34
